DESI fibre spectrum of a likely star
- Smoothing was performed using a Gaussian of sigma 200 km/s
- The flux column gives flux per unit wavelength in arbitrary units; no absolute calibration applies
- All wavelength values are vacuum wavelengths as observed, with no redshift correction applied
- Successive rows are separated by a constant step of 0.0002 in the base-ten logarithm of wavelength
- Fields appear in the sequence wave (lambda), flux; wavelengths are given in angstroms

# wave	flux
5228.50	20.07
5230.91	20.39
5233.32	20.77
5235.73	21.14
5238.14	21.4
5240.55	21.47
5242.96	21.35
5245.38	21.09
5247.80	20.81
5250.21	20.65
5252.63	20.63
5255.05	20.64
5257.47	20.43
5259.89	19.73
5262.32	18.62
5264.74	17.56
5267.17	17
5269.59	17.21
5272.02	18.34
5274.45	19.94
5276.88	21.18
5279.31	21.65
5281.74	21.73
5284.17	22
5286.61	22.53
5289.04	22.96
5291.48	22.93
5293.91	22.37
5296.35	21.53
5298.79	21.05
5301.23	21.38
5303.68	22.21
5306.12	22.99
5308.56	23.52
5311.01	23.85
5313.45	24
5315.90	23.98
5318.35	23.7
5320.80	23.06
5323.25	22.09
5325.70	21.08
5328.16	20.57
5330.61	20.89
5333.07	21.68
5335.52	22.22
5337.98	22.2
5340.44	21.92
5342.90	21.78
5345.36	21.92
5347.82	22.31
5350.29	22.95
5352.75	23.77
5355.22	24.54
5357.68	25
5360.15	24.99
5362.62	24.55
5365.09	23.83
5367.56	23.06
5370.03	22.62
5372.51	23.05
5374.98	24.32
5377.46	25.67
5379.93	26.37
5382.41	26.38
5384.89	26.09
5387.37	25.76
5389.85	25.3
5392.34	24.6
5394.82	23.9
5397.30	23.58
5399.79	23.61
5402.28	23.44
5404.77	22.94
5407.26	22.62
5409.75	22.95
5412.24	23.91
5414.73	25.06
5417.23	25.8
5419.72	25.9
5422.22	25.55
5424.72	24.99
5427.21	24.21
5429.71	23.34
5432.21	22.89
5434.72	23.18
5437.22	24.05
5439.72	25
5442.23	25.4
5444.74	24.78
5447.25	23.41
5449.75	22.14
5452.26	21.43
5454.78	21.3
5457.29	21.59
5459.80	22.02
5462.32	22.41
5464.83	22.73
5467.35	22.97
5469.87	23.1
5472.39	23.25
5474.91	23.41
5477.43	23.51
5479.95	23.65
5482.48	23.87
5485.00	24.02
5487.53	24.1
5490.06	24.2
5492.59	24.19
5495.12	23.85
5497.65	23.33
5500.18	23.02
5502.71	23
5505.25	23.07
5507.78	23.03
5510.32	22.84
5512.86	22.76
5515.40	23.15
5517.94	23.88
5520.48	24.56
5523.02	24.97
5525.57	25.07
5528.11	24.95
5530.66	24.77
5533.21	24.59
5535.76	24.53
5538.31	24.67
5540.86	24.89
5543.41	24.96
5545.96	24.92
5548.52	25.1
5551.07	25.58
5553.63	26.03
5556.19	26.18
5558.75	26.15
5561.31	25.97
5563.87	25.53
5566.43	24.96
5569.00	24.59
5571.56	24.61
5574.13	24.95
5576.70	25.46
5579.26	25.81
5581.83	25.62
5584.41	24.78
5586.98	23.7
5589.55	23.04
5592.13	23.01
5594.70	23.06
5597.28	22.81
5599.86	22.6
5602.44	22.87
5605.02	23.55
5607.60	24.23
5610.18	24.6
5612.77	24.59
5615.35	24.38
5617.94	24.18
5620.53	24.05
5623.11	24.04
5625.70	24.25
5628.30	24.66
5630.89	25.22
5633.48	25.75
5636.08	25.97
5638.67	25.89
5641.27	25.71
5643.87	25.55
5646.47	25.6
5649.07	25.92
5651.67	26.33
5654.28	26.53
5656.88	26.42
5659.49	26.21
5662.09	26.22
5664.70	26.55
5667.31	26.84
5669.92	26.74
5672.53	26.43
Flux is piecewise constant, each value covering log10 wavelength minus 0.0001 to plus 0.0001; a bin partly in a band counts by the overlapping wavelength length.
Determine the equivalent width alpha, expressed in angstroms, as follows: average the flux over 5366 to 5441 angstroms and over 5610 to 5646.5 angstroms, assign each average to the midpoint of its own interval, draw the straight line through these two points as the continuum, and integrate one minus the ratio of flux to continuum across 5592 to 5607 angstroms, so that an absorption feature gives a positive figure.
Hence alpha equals 1.1 angstroms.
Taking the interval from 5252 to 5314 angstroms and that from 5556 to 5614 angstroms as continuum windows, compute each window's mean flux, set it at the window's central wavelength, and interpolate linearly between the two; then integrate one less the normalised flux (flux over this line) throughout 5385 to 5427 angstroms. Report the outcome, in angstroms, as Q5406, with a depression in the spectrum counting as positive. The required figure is -3.7 angstroms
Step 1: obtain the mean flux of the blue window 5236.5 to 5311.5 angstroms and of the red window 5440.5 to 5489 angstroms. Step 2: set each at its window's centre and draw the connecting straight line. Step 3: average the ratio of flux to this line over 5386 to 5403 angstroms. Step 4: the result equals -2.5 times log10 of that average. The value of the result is -0.09 mag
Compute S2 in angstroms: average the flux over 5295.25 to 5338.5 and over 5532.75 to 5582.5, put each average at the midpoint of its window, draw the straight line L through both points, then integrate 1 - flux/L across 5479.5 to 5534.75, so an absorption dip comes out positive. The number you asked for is 1.8 angstroms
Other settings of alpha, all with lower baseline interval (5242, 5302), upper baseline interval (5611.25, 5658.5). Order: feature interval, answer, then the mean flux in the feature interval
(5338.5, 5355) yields -0.8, 22.6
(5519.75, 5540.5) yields -0.7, 24.8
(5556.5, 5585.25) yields -1.1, 25.3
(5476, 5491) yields -0.4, 23.9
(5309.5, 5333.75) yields -1.5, 22.5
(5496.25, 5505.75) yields 0.2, 23.1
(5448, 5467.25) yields 0.8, 22.1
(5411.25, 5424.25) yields -1.6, 25.2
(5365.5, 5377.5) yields -0.9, 23.6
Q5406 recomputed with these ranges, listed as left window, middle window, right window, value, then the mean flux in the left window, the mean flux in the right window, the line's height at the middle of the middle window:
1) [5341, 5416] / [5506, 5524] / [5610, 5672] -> 0.9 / 24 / 25.5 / 24.8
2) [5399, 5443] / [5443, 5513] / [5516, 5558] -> 4.1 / 24.2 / 25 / 24.6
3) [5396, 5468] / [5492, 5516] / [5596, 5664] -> 0.9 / 23.6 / 24.9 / 24.1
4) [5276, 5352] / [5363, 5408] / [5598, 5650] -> -2.9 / 22.3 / 24.7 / 22.8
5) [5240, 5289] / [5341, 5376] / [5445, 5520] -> -3.2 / 20.3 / 23.1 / 21.5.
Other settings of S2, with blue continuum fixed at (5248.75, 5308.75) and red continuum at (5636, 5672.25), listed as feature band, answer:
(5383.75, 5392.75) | -1.26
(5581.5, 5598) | 1.06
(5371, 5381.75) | -1.30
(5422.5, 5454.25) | -0.89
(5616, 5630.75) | 0.82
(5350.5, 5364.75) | -1.61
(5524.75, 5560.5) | -0.86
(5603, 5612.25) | 0.53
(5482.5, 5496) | -0.14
